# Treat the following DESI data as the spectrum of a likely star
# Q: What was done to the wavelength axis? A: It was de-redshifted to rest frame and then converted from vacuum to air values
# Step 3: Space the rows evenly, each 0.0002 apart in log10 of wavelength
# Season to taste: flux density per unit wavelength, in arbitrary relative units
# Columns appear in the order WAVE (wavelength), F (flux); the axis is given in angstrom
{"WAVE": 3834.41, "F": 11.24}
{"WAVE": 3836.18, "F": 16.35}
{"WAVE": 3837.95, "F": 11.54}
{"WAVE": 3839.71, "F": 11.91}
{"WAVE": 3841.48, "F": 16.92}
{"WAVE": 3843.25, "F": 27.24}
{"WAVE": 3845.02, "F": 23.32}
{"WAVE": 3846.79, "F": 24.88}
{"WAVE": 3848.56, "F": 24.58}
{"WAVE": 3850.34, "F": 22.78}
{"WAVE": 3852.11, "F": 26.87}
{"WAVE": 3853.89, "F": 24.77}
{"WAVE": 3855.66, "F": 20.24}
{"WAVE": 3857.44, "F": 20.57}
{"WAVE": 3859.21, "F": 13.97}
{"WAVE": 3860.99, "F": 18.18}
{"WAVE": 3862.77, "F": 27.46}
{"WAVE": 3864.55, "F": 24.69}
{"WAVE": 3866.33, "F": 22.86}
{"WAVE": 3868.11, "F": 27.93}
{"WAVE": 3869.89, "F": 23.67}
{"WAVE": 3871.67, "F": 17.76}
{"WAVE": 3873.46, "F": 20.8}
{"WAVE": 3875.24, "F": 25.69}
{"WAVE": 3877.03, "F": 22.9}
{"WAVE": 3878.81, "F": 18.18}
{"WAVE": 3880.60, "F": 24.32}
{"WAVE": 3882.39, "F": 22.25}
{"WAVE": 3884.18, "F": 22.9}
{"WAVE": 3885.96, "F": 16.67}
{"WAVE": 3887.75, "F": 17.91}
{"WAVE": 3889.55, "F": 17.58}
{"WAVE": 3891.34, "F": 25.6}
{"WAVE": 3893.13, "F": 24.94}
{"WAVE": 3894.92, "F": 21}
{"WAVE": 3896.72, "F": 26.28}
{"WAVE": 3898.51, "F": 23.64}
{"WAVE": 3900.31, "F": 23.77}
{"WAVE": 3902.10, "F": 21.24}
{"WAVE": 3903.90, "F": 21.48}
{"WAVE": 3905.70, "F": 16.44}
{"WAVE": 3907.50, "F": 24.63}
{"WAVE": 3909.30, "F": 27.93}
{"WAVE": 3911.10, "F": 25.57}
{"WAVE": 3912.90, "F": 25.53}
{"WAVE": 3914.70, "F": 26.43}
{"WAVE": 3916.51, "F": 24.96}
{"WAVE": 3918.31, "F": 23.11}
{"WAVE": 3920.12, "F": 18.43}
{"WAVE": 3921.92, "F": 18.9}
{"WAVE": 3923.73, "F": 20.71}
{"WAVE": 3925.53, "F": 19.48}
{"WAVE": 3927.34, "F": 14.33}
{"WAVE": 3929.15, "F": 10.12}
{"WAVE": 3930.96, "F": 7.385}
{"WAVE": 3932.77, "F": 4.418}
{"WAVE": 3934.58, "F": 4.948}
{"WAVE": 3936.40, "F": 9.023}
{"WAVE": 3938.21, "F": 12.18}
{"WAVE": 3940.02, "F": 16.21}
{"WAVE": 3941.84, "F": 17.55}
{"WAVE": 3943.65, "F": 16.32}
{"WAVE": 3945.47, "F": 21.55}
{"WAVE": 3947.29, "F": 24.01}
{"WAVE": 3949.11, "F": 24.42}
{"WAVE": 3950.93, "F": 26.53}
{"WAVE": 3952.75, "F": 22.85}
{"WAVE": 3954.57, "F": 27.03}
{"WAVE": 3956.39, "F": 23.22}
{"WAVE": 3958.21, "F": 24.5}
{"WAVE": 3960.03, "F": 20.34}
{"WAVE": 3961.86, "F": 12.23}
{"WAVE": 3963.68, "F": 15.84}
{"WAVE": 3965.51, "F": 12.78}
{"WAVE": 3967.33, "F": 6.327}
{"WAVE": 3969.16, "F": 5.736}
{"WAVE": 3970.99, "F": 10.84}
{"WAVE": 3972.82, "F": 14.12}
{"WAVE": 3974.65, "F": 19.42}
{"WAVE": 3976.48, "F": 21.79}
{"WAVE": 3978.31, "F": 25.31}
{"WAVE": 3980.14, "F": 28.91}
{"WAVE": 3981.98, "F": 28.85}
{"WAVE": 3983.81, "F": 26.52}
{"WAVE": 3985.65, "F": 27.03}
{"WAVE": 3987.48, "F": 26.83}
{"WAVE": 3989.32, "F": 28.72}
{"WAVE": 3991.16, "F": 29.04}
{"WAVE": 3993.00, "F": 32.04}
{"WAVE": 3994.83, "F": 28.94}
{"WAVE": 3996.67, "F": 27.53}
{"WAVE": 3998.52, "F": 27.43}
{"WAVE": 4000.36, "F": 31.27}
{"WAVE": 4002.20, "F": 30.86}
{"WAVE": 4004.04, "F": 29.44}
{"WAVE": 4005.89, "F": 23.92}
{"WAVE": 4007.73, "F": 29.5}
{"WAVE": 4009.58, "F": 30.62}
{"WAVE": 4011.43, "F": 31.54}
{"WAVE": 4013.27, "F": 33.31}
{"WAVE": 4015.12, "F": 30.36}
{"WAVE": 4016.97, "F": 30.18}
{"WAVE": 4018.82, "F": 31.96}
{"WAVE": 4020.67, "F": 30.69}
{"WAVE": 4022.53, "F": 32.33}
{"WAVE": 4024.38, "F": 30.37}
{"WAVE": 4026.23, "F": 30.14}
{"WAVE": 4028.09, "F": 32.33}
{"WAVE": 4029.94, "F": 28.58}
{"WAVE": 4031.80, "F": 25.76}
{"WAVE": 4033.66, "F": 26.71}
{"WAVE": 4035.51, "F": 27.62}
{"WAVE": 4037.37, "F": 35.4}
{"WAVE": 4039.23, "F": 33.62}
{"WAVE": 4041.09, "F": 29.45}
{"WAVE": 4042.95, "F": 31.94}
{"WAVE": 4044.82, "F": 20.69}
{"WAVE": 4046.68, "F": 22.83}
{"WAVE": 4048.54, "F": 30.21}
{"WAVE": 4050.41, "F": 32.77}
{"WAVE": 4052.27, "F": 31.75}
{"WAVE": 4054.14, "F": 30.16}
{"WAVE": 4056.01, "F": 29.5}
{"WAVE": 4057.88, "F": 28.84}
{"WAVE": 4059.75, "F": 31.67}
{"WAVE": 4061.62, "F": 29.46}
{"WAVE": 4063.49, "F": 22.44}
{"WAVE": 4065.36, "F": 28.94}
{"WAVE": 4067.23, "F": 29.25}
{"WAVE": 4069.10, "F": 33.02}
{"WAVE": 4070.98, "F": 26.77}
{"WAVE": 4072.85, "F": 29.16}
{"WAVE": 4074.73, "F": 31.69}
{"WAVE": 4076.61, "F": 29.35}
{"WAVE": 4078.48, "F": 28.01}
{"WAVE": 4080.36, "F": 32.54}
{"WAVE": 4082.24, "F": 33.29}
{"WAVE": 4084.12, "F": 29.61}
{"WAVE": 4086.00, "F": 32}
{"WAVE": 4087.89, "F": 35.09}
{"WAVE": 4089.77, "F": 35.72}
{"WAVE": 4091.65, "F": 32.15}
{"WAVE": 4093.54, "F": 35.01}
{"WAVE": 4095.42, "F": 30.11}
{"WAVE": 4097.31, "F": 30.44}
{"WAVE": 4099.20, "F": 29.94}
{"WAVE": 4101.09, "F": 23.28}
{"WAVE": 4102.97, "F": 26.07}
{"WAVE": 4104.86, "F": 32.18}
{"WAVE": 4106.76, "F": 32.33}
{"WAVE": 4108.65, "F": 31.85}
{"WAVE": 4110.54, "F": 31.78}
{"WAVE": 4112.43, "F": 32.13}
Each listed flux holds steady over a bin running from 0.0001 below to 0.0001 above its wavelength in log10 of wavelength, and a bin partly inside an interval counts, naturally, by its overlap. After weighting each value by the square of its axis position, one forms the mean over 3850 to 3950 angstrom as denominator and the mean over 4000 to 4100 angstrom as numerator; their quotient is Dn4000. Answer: 1.60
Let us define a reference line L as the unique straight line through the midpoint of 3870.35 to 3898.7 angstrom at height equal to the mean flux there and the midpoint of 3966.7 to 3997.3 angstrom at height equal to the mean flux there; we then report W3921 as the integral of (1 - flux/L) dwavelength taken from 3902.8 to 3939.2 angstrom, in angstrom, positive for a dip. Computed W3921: 7.2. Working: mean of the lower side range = 21.8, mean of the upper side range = 22.9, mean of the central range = 17.8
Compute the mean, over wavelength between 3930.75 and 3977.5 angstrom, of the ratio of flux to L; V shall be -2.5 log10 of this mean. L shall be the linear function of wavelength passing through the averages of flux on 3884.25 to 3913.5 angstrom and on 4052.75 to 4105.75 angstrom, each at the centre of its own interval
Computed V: 0.46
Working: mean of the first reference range 22.5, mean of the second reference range 30.2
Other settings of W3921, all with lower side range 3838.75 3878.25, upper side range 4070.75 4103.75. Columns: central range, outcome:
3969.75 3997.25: 2.1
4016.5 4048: -0.9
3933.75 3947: 5.7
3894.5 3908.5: 0.8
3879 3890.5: 1.5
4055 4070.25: 0.3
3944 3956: 0.8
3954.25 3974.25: 8.1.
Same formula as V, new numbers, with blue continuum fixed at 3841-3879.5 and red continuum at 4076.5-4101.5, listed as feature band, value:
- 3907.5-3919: -0.04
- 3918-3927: 0.27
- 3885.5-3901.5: 0.09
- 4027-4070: 0.02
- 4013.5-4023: -0.09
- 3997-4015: -0.06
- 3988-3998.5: -0.05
